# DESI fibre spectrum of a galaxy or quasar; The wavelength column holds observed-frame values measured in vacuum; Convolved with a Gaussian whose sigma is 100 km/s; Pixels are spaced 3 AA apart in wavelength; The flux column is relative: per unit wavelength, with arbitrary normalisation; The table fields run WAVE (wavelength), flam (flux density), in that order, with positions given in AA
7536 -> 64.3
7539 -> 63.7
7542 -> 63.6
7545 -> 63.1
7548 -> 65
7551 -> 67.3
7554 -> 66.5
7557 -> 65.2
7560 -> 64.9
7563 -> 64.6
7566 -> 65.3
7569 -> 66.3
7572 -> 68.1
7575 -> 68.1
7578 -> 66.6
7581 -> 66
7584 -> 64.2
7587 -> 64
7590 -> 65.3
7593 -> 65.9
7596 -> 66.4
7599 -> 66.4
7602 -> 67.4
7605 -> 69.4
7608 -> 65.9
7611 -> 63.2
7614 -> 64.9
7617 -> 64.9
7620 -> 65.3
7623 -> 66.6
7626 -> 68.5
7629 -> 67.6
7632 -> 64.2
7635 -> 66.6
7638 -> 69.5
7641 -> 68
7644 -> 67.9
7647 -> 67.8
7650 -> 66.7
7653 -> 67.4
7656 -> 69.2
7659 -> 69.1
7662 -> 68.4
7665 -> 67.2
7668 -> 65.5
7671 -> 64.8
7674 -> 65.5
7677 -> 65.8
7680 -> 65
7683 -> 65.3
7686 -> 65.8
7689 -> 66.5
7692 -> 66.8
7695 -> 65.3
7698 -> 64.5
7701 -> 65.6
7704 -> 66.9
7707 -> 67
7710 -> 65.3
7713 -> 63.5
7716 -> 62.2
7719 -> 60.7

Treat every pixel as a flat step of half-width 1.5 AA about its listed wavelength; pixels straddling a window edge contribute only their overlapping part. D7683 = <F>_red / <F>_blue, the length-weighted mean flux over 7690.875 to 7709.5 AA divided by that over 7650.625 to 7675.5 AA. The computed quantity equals 0.98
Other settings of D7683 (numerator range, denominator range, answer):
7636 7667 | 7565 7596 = 1.03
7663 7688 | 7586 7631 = 0.99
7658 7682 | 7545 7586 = 1.01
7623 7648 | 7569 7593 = 1.02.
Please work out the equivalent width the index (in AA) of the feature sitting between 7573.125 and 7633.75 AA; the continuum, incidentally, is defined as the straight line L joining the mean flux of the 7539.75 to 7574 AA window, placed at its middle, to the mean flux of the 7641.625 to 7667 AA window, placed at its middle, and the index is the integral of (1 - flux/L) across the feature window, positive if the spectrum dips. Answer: 0.52 AA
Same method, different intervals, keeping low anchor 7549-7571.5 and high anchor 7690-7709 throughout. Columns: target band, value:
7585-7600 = 0.1 AA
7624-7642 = -0.4 AA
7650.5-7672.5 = -0.5 AA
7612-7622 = 0.1 AA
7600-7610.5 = -0.2 AA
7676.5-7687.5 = 0.1 AA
